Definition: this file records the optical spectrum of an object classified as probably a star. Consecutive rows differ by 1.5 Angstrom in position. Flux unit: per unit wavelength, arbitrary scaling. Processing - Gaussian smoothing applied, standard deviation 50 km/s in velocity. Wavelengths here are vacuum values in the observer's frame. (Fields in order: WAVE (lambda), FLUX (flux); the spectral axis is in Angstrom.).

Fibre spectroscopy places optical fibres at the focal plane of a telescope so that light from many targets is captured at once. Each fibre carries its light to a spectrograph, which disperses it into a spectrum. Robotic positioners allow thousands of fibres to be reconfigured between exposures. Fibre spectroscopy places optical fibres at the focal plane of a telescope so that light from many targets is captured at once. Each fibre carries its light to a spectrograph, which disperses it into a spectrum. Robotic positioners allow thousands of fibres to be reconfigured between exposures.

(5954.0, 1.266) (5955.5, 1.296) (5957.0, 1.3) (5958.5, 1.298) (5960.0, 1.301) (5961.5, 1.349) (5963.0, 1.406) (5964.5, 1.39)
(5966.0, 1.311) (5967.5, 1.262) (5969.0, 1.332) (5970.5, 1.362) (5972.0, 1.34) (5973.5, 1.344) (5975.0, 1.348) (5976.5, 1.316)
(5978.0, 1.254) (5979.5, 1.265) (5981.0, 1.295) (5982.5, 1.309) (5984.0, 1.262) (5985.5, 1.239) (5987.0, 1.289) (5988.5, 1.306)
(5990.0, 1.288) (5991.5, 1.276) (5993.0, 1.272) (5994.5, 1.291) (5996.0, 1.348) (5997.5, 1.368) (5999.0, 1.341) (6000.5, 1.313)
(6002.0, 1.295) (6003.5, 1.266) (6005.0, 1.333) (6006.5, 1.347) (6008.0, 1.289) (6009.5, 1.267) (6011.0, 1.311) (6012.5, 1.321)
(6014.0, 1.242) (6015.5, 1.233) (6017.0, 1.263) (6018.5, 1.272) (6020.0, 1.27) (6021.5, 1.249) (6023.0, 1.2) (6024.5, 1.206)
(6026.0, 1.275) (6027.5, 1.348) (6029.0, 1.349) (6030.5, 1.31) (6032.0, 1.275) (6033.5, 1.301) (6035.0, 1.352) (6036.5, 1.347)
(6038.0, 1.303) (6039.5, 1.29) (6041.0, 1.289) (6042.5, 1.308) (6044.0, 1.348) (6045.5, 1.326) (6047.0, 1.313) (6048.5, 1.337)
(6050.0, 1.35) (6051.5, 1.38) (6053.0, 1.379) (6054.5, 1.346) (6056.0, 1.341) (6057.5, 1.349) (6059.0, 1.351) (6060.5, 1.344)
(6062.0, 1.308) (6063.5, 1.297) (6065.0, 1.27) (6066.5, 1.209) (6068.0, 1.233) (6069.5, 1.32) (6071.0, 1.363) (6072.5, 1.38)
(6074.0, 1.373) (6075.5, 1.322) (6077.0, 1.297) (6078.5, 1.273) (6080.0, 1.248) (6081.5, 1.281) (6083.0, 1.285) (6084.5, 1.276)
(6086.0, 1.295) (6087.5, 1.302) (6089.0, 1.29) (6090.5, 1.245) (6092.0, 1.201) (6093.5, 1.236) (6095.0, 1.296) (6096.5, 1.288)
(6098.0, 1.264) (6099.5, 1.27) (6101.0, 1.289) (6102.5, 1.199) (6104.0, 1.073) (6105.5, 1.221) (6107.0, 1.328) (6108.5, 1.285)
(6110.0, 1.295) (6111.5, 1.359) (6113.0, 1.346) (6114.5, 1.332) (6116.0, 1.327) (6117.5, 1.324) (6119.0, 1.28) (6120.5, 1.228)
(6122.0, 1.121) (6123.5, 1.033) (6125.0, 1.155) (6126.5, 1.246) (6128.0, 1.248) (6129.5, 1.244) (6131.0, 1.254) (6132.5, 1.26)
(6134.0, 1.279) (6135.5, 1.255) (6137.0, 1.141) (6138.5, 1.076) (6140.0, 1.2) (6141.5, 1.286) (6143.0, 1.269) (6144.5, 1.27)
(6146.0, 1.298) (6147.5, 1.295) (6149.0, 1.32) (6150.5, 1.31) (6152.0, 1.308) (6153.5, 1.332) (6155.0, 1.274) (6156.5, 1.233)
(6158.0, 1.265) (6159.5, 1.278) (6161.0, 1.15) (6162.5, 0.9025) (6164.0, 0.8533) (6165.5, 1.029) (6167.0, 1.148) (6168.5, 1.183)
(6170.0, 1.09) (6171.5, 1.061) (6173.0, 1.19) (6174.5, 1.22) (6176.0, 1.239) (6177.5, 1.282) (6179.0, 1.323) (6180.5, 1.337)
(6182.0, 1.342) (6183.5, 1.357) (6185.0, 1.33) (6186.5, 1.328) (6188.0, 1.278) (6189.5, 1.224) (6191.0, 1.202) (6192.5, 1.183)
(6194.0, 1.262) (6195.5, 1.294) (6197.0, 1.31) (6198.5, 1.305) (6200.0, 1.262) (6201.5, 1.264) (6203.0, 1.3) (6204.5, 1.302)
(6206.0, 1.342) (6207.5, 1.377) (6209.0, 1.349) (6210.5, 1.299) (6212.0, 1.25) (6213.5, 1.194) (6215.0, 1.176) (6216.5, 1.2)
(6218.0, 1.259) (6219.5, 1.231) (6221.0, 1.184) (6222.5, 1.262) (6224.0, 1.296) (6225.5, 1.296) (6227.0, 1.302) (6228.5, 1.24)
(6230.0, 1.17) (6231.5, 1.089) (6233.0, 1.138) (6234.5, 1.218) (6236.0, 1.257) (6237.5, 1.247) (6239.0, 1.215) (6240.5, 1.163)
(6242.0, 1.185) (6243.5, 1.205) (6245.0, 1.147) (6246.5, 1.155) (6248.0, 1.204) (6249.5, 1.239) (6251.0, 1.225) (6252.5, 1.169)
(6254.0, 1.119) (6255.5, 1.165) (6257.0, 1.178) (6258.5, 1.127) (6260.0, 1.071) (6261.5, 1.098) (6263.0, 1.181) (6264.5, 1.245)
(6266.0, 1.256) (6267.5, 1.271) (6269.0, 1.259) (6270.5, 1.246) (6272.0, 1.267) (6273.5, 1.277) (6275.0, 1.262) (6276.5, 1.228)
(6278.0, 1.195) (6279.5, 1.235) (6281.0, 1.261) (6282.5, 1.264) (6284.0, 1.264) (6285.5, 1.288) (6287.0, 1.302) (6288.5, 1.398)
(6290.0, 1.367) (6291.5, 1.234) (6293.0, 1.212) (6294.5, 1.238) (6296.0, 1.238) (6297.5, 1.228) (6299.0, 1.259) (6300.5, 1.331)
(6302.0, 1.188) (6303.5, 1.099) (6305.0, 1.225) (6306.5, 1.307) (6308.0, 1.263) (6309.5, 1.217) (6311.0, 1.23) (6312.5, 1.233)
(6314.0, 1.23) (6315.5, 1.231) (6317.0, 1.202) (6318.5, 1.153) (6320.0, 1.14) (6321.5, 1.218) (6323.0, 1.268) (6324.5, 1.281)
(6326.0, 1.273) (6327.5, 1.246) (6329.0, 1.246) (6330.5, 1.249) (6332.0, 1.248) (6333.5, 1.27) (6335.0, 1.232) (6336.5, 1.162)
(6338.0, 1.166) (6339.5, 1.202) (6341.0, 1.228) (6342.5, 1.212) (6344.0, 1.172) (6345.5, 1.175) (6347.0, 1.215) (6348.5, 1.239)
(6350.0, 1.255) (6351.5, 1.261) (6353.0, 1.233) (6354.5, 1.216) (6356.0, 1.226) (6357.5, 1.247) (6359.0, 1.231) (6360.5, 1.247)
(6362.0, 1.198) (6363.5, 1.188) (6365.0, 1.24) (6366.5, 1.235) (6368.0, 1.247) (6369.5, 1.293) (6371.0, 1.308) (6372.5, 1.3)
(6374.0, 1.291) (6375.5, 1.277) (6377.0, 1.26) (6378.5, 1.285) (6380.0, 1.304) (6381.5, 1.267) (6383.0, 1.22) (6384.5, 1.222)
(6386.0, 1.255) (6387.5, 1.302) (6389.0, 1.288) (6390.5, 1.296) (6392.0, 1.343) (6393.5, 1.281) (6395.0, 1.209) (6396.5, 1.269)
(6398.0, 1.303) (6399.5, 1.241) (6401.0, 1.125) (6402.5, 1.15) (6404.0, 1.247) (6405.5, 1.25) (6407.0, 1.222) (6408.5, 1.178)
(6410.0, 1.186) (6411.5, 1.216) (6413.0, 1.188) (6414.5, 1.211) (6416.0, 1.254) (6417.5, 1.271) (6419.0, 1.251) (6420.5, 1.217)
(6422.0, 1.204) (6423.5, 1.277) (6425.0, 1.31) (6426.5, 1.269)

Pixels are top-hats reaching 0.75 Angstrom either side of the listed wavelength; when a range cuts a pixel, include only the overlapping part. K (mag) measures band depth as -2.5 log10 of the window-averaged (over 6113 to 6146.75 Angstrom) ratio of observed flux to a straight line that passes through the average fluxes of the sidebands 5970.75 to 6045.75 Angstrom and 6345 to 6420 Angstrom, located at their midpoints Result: 0.04 mag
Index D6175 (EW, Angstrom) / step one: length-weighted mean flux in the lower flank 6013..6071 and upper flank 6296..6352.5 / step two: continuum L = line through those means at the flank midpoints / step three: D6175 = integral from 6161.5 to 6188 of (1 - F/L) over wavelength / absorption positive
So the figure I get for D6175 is 1.6 Angstrom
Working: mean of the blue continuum 1.3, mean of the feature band 1.19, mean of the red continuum 1.23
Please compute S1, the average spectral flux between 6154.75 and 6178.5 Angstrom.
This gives 1.15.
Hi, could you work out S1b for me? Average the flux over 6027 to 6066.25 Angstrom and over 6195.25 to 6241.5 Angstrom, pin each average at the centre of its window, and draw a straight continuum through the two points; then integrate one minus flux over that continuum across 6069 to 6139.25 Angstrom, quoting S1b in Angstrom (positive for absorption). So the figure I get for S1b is 2.1 Angstrom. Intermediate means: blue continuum 1.33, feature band 1.26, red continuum 1.25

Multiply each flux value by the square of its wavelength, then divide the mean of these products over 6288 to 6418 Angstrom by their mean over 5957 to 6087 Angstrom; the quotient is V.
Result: 1.06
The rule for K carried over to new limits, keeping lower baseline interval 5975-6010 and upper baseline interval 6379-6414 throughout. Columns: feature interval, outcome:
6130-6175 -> 0.07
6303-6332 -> 0.02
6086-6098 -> 0.01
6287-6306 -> 0.00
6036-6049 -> -0.02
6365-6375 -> -0.03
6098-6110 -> 0.03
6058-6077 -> -0.02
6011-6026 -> 0.03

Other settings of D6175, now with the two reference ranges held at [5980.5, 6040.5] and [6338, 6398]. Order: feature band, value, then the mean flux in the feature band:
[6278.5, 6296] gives -0.23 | 1.28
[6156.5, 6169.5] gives 1.69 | 1.11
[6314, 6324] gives 0.39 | 1.21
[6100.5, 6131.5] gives 0.81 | 1.25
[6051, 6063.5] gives -0.57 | 1.35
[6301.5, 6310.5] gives 0.28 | 1.22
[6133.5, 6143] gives 0.51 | 1.21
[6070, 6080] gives -0.33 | 1.33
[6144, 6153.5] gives -0.21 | 1.3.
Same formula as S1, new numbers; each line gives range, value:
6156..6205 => 1.22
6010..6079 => 1.31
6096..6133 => 1.25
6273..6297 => 1.27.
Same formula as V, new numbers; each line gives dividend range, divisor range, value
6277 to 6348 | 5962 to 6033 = 1.05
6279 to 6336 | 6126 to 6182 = 1.08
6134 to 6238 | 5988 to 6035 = 1.01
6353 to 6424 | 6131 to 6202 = 1.08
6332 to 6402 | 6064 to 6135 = 1.07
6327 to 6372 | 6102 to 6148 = 1.06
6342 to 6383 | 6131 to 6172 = 1.11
